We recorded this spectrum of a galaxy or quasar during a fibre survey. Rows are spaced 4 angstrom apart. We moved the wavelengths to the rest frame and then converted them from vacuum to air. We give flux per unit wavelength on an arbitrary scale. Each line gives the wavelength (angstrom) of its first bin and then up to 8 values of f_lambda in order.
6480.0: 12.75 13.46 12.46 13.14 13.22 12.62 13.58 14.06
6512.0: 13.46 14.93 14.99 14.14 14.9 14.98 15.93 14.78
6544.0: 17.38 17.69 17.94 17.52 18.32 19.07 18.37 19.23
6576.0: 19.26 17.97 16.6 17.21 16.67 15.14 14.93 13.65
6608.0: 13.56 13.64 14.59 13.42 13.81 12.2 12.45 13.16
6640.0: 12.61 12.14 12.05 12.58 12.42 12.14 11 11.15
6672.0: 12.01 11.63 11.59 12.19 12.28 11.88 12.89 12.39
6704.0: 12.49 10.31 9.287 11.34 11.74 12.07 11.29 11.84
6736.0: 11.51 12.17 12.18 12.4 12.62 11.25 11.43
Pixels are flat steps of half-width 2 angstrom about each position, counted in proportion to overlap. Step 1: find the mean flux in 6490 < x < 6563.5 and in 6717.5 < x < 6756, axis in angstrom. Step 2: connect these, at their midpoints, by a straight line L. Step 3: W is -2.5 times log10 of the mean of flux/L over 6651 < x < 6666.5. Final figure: 0.10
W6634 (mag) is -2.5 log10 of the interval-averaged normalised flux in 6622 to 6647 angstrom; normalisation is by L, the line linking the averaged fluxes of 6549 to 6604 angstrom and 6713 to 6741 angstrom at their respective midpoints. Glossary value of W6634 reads 0.193 mag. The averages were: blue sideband 17.4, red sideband 11.6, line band 12.7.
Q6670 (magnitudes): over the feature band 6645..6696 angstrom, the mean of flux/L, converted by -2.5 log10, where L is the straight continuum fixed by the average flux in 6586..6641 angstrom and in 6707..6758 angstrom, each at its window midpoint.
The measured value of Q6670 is 0.08 mag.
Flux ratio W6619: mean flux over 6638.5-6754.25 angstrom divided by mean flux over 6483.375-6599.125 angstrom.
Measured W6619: 0.7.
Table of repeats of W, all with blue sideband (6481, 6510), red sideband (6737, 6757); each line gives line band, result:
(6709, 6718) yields 0.189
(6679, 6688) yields 0.035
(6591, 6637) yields -0.097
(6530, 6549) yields -0.229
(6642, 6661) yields 0.024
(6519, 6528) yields -0.118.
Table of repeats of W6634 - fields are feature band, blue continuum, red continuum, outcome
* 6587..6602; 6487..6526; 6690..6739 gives -0.24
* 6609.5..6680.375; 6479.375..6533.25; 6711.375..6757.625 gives 0.00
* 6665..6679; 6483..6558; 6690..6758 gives 0.09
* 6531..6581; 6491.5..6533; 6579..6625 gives -0.21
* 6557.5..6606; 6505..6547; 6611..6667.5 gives -0.23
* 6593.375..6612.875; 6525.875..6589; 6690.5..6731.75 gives 0.10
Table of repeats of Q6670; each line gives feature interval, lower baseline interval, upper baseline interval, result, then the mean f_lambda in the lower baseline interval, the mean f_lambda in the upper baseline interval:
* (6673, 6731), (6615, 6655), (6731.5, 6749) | 0.06 mag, 12.8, 12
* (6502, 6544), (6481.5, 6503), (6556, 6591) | 0.02 mag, 13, 18.2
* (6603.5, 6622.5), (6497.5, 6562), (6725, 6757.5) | 0.02 mag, 15.4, 11.9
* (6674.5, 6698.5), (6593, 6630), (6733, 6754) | 0.07 mag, 14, 12.2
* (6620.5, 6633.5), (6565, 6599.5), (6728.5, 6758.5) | 0.23 mag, 17.5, 12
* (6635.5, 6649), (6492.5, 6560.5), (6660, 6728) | 0.03 mag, 15.2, 11.6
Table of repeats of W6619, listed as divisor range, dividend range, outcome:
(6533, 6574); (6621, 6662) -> 0.72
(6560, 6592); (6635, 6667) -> 0.67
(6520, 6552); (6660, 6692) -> 0.74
